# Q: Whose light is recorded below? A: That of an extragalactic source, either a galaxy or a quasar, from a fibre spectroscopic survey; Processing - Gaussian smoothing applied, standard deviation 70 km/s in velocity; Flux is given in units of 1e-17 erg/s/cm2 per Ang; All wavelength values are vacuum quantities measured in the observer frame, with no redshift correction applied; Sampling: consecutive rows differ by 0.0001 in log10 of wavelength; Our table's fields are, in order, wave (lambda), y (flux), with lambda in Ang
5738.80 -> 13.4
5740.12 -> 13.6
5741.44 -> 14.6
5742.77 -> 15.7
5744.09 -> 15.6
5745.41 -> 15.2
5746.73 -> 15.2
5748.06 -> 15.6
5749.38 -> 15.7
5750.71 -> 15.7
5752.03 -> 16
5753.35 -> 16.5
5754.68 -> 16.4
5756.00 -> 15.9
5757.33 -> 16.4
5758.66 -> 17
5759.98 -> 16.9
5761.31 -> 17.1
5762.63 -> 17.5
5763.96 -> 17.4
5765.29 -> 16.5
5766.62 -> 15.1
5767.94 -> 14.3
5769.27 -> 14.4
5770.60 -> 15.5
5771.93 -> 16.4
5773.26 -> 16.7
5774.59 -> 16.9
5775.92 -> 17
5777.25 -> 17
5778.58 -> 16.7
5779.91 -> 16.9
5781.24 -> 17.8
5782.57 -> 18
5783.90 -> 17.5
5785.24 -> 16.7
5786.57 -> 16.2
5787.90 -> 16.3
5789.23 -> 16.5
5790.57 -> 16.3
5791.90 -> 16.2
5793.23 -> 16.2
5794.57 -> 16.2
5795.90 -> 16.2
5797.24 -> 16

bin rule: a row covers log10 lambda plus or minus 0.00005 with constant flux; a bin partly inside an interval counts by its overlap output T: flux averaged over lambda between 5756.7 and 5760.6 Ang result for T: 16.8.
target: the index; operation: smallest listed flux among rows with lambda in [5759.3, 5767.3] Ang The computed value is 15.1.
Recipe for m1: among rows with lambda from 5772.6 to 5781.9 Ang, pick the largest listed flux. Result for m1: 17.8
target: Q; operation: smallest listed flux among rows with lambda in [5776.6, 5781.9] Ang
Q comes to 16.7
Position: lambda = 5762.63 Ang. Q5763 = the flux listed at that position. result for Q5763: 17.5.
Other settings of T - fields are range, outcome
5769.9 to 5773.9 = 16.2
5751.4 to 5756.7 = 16.2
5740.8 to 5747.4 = 15.2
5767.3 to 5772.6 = 15.1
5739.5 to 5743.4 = 14.6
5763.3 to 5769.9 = 15.5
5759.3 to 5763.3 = 17.2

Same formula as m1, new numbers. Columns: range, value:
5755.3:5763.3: 17.5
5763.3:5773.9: 17.4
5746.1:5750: 15.7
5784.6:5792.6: 16.7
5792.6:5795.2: 16.2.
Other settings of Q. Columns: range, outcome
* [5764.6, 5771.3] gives 14.3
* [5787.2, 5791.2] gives 16.3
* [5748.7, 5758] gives 15.7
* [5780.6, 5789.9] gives 16.2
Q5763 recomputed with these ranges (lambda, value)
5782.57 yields 18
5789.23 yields 16.5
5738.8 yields 13.4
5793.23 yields 16.2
